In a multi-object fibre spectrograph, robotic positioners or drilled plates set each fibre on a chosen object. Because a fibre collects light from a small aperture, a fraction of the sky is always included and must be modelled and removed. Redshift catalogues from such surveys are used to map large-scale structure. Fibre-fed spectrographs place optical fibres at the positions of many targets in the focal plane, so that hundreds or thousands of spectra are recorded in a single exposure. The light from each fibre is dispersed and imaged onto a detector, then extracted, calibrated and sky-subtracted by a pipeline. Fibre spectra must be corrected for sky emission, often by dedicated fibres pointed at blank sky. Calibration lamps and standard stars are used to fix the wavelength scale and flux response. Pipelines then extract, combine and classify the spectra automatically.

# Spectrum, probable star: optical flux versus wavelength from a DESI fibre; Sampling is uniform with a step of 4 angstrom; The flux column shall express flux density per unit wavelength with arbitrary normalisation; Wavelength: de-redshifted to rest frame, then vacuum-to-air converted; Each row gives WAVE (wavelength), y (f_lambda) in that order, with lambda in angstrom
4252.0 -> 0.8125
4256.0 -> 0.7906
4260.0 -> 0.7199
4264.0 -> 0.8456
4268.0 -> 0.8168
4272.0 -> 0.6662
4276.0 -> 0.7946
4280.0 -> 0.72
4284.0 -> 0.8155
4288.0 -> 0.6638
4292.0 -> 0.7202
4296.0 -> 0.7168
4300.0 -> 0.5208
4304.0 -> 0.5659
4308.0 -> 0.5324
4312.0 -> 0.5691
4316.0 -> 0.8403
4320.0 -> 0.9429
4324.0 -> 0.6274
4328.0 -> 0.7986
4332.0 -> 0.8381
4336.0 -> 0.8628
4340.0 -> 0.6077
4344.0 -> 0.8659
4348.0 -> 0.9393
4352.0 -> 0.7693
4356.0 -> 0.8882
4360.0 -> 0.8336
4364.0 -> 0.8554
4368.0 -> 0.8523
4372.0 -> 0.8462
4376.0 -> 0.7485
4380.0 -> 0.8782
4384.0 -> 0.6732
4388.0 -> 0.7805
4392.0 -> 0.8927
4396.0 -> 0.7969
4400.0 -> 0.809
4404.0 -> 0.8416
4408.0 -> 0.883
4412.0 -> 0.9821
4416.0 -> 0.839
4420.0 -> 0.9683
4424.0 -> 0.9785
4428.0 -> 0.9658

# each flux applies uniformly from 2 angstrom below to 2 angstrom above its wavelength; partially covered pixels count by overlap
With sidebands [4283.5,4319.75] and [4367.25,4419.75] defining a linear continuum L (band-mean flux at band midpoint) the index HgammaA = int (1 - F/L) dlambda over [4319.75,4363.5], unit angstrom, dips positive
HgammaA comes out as -4.2 angstrom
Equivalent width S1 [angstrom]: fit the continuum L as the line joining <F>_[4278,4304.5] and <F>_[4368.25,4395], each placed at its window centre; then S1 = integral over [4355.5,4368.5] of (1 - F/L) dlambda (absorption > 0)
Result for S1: -1.3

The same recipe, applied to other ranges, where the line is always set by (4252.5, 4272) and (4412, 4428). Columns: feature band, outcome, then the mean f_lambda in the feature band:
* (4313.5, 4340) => 1.52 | 0.798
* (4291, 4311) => 5.27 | 0.604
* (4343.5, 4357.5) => 0.08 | 0.865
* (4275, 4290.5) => 1.11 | 0.745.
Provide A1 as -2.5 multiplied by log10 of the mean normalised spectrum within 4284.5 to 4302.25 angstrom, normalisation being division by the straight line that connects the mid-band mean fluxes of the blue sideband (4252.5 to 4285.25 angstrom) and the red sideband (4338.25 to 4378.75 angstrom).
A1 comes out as 0.18 mag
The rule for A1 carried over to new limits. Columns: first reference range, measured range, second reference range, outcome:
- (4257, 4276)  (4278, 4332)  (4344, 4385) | 0.14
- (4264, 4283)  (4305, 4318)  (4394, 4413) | 0.23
